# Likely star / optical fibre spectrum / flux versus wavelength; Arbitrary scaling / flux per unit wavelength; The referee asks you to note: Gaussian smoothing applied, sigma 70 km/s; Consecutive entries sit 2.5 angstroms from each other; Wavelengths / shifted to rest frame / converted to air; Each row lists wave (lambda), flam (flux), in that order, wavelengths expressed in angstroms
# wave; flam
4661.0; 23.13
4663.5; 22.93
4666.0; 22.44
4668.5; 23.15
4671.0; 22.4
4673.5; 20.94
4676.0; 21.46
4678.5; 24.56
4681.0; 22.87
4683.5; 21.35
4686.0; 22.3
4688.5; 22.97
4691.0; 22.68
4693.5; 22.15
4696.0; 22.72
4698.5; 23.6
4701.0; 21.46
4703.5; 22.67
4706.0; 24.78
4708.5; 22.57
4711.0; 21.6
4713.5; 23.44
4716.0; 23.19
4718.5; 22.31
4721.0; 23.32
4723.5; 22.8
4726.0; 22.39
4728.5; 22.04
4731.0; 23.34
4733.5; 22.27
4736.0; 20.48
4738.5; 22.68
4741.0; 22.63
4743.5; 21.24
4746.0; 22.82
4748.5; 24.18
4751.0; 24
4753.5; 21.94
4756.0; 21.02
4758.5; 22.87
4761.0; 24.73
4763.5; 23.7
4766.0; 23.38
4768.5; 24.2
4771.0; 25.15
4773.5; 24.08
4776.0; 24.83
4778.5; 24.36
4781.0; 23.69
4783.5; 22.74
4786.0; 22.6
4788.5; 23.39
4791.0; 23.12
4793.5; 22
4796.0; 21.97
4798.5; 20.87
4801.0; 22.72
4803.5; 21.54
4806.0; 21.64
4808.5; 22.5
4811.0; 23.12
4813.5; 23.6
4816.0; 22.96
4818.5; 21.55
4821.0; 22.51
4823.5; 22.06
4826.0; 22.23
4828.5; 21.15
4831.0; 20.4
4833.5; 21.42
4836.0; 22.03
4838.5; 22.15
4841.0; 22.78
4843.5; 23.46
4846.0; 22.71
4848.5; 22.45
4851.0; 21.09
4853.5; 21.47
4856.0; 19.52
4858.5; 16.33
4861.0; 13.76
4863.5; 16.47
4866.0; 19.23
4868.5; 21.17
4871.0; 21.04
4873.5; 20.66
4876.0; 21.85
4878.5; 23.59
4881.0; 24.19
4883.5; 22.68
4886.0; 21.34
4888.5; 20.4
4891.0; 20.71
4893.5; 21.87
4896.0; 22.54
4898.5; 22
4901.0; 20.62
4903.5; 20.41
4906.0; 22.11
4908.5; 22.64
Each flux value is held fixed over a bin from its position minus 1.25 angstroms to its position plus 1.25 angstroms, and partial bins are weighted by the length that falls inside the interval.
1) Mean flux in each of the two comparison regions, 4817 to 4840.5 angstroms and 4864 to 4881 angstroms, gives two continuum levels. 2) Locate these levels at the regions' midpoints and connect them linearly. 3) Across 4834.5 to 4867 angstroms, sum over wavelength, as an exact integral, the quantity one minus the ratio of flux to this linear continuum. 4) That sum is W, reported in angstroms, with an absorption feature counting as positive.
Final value 1.9 angstroms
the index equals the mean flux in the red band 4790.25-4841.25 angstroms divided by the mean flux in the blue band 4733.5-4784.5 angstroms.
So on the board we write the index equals 1.0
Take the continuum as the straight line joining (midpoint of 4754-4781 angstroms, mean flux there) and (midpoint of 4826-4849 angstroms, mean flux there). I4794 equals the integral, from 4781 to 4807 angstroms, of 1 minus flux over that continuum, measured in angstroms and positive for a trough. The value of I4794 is 0.9 angstroms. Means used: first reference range 23.8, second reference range 22.1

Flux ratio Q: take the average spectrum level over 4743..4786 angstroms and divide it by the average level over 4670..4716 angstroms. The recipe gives 1.04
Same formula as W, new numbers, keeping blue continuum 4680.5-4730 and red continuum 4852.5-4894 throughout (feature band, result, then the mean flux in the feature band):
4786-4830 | -2.2 angstroms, 22.3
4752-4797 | -3.4 angstroms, 23.3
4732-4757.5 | -0.3 angstroms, 22.3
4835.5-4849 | -1.2 angstroms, 22.6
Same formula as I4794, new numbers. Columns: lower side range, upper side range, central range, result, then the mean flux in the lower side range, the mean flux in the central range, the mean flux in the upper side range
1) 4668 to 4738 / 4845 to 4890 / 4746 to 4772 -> -1.9 angstroms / 22.6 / 23.5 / 20.5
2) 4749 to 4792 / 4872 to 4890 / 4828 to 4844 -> 0.6 angstroms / 23.5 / 21.9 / 22.1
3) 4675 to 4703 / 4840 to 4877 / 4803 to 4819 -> -1.2 angstroms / 22.6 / 22.5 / 20.2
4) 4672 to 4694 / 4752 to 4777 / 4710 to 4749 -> 0.9 angstroms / 22.4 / 22.5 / 23.6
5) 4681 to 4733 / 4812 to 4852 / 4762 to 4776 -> -1.1 angstroms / 22.7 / 24.2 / 22.2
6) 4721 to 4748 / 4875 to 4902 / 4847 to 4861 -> 1.5 angstroms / 22.4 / 19.6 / 22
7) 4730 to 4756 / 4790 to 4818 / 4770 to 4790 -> -1.3 angstroms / 22.5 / 23.8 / 22.3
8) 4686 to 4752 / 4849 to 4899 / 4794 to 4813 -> -0.5 angstroms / 22.7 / 22.1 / 20.6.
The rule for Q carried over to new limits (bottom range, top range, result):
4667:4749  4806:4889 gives 0.95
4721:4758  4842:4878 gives 0.90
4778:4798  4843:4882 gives 0.90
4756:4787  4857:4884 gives 0.84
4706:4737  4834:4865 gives 0.90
